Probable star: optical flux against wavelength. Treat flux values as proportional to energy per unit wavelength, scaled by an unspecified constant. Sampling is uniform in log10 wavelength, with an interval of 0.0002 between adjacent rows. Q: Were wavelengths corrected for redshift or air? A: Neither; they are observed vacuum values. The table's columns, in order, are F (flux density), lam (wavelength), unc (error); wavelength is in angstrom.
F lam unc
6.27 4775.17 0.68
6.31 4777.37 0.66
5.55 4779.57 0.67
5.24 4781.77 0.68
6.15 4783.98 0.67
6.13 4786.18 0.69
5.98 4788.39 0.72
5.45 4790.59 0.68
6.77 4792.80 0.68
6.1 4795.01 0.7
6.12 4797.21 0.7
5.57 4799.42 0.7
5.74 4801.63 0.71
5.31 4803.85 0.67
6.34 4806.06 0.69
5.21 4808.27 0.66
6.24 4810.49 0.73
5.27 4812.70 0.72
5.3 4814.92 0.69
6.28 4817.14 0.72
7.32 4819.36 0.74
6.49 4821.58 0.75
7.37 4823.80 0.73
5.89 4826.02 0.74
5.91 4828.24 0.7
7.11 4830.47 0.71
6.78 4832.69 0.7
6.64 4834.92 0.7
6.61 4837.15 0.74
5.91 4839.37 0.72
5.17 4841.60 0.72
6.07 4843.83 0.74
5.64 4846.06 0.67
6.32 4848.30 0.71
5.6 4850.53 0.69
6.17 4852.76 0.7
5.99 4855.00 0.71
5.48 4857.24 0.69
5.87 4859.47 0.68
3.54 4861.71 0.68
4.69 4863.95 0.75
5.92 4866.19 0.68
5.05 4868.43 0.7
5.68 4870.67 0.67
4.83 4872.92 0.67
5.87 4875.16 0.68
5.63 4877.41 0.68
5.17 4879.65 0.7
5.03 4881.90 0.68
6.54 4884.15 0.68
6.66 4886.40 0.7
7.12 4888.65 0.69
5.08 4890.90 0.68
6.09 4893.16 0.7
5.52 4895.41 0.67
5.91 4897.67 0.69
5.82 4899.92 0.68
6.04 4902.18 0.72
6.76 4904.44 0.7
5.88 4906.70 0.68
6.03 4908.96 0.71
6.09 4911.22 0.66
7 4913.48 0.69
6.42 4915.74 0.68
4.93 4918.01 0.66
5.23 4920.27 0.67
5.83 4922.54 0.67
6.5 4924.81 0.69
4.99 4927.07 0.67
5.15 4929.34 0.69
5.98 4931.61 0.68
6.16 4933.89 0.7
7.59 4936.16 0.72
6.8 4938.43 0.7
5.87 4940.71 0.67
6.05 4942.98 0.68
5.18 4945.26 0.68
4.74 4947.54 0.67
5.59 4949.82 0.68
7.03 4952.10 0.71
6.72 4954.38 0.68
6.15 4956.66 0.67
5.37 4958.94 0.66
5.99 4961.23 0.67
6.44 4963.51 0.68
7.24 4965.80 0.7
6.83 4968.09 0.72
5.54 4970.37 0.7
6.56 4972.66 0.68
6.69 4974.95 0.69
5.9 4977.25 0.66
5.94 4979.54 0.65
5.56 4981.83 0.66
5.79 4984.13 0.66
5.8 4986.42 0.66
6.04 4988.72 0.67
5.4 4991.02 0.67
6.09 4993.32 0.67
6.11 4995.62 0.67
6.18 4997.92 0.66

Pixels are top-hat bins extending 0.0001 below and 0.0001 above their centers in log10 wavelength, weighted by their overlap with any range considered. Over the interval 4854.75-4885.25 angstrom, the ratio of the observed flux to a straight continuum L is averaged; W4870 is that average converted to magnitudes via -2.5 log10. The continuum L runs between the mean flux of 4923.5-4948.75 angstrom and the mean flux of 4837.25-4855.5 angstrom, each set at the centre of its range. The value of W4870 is 0.10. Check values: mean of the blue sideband 5.9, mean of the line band 5.36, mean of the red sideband 5.91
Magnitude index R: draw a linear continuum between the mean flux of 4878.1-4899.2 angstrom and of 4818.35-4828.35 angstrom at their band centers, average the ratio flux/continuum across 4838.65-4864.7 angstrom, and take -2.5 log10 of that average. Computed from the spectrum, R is 0.14 mag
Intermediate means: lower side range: 6.66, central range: 5.54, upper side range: 5.9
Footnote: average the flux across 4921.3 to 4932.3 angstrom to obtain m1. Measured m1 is 5.68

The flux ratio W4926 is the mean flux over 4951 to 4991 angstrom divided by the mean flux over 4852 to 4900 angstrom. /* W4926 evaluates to 1.10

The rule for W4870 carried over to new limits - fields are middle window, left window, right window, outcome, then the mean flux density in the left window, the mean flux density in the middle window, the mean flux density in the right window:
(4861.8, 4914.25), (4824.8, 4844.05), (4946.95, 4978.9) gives 0.08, 6.25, 5.79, 6.22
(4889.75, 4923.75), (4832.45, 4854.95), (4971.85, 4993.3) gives 0.02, 6.06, 5.91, 5.96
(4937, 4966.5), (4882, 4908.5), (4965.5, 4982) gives 0.02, 6.08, 6.09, 6.28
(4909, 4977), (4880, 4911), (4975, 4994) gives -0.03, 6.02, 6.09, 5.86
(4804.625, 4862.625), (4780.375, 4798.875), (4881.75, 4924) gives -0.01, 5.97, 6.02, 6.02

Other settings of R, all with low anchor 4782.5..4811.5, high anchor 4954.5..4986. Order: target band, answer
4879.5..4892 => 0.01 mag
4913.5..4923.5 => 0.06 mag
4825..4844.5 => -0.05 mag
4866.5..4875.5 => 0.13 mag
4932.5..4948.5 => 0.01 mag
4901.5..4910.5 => -0.02 mag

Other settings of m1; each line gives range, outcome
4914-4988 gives 6.03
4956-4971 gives 6.25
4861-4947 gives 5.81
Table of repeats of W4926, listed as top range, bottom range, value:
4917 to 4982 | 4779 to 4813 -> 1.03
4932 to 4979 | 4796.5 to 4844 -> 1.02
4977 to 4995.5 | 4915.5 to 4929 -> 1.05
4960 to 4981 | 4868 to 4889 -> 1.10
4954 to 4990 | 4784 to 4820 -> 1.04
